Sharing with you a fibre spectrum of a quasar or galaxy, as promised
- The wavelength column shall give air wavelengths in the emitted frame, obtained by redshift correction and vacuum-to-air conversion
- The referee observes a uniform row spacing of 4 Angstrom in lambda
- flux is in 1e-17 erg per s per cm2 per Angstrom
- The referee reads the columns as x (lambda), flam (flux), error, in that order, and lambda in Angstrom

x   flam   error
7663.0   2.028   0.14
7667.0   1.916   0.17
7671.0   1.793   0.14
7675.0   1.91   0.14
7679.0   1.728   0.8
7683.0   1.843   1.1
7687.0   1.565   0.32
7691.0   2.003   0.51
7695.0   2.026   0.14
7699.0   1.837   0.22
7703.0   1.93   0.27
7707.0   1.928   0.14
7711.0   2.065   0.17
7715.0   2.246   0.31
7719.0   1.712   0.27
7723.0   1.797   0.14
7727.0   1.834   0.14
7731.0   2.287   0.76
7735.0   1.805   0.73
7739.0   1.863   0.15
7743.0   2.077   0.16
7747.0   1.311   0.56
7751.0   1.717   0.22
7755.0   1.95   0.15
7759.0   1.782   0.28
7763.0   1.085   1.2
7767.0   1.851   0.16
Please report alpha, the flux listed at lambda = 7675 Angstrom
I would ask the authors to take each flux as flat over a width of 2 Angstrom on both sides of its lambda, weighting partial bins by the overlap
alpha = 1.91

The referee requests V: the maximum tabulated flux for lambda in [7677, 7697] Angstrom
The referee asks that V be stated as 2.026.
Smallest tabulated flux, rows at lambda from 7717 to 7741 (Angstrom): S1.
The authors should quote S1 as 1.712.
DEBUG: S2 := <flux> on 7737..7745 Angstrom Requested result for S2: 1.97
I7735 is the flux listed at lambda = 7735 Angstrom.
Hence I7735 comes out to 1.805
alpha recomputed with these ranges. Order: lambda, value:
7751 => 1.717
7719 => 1.712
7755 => 1.95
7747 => 1.311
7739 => 1.863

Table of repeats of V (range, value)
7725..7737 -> 2.287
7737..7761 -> 2.077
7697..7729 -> 2.246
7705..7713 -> 2.065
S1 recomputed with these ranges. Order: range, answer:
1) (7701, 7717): 1.928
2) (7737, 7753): 1.311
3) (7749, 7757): 1.717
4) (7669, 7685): 1.728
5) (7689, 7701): 1.837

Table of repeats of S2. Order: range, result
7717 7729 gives 1.78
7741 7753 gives 1.7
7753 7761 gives 1.87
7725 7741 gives 1.95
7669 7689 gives 1.77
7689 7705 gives 1.95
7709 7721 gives 2.01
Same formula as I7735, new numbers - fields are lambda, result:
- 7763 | 1.085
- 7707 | 1.928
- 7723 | 1.797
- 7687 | 1.565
